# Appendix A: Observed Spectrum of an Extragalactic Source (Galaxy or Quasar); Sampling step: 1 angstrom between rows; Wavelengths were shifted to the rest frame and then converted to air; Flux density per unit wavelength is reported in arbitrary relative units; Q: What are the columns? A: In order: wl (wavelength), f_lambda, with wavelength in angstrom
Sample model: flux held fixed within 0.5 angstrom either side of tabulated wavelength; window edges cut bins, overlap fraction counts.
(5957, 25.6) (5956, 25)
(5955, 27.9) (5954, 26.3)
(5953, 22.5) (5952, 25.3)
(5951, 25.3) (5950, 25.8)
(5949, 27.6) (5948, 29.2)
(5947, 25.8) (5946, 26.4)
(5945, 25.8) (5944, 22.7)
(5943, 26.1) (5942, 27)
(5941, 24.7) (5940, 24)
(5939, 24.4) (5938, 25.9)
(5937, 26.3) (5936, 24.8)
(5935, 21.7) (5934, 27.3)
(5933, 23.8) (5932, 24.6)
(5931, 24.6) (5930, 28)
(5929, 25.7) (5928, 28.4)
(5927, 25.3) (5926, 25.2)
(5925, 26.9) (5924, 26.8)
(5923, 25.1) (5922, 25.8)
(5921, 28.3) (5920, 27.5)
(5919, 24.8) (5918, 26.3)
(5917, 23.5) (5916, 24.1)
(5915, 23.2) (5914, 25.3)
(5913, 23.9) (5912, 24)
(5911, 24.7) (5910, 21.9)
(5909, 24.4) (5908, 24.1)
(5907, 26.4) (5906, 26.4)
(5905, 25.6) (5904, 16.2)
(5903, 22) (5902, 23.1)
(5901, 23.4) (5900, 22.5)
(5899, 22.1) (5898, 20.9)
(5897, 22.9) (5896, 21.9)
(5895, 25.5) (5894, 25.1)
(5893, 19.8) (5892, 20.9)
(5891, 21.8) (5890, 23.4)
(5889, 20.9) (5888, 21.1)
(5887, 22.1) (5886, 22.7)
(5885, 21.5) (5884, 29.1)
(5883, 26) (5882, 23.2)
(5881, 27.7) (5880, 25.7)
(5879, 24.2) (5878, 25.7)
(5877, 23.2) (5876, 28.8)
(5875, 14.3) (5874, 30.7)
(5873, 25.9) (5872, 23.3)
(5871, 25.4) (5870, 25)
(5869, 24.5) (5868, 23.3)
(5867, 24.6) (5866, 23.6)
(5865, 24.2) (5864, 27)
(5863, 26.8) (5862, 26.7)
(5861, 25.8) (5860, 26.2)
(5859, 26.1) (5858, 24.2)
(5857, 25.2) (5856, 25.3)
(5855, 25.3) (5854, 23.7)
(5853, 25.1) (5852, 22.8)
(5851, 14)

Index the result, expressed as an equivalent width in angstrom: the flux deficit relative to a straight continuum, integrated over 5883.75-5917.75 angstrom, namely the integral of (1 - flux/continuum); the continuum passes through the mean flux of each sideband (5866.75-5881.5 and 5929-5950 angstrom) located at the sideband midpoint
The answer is 2.7 angstrom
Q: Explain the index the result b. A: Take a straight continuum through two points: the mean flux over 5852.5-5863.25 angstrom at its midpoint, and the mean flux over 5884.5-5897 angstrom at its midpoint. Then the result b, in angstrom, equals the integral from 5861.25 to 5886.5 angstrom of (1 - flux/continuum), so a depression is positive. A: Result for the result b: -1.1 angstrom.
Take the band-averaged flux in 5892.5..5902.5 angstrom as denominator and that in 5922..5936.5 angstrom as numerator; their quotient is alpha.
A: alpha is 1.1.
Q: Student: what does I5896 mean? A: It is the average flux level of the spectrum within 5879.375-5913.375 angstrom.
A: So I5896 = 23.3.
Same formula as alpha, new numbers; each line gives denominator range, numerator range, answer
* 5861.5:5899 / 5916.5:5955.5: 1.07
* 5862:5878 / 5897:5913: 0.94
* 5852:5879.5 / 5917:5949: 1.03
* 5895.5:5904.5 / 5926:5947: 1.17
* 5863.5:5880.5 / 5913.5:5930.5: 1.05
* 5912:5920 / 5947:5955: 1.06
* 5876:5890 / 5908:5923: 1.02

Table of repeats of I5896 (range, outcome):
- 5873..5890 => 24.2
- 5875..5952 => 24.5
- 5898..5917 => 23.4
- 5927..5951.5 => 25.7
